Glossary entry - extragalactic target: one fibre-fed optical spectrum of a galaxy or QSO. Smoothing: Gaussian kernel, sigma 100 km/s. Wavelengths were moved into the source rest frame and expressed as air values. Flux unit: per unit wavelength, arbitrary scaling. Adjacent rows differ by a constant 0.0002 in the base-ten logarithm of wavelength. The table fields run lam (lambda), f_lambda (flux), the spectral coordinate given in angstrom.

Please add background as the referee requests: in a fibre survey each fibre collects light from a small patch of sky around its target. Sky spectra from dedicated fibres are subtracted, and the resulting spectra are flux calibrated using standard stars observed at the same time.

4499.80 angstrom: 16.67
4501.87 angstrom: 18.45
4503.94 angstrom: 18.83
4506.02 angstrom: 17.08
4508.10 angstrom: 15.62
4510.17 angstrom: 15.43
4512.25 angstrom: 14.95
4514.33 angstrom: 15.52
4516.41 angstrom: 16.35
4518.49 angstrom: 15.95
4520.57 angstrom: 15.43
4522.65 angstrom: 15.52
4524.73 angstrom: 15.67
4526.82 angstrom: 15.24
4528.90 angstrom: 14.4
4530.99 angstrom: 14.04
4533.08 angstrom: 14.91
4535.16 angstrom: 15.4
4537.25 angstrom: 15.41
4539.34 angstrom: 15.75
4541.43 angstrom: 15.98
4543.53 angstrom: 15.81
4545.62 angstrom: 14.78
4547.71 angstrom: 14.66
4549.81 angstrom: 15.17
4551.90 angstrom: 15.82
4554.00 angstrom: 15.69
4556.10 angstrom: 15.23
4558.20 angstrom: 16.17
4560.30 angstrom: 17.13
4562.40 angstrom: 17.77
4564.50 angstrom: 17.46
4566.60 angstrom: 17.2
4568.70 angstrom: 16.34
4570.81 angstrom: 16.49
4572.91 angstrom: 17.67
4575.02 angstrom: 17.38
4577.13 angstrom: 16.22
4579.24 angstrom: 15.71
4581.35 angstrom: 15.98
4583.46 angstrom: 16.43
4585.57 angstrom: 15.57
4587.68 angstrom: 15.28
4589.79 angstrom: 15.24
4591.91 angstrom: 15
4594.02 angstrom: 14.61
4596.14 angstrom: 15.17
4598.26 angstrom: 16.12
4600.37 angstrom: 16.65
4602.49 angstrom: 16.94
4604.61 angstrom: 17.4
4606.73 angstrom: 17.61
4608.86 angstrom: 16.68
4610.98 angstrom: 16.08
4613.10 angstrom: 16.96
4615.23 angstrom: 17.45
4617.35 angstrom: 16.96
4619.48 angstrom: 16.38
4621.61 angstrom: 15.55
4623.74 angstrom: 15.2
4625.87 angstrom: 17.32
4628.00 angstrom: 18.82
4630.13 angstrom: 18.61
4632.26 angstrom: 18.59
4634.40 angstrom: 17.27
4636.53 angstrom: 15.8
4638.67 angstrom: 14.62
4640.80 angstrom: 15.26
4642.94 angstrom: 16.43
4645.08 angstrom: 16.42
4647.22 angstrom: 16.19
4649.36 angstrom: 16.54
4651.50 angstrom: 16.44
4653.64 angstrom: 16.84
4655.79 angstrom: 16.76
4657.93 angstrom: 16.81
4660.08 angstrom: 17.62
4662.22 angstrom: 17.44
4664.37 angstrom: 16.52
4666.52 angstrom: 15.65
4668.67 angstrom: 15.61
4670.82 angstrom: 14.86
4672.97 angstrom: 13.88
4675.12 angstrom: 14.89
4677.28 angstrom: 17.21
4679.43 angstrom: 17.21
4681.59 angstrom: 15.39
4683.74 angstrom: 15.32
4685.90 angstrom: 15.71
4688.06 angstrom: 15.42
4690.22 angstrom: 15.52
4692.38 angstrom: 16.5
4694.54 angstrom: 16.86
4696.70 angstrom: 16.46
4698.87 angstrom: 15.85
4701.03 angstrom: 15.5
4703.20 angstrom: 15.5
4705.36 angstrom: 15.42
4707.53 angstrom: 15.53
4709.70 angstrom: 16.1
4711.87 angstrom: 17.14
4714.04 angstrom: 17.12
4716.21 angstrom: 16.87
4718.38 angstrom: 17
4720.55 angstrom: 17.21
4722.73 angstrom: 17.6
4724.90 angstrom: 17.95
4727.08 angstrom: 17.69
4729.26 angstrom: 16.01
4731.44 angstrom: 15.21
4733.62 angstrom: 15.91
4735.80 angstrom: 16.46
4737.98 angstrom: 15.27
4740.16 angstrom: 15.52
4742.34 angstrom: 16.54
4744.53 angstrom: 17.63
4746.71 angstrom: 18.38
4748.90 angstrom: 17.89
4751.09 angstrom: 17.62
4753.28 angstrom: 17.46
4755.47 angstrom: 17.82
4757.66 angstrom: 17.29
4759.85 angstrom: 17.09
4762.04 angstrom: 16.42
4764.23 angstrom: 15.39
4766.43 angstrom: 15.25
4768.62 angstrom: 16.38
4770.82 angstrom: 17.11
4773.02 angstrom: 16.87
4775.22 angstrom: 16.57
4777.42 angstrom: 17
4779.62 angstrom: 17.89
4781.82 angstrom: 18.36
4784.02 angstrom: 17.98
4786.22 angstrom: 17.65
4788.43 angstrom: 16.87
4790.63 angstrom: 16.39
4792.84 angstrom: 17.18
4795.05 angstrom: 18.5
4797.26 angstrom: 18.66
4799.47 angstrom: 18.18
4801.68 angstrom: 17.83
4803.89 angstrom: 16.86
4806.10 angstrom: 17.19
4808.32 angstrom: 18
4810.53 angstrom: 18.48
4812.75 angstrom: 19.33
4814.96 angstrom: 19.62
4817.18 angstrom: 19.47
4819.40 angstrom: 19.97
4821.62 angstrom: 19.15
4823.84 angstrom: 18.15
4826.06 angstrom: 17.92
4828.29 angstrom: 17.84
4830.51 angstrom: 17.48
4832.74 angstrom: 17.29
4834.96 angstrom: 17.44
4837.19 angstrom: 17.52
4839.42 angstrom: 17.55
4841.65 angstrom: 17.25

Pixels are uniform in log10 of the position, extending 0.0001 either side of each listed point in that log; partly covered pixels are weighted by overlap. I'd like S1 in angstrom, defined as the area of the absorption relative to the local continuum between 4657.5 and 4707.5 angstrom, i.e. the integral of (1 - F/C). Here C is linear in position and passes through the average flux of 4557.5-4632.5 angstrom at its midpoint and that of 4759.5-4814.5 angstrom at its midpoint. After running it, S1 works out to 2.97 angstrom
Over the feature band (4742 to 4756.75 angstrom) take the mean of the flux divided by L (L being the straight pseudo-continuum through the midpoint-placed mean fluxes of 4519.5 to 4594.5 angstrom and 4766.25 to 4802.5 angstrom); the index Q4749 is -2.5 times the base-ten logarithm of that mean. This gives -0.03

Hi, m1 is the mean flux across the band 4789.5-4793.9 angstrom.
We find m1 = 16.8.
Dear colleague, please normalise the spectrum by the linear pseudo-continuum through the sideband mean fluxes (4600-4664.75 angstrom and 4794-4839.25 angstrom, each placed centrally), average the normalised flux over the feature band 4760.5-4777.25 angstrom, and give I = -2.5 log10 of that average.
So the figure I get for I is 0.10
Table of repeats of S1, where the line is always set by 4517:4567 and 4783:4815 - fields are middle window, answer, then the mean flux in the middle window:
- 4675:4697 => 1.1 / 16.1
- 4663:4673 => 0.7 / 15.5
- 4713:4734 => 0.4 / 16.9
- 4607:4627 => -0.3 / 16.6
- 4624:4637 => -1.0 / 17.7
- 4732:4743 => 0.9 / 15.9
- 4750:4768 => 0.8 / 16.8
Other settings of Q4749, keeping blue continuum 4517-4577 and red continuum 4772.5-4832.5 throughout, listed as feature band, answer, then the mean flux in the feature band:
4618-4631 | -0.03 mag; 17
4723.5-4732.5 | 0.04 mag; 16.7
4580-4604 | 0.03 mag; 15.8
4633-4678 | 0.04 mag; 16.2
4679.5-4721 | 0.07 mag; 16.1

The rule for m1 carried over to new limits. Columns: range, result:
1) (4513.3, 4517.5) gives 15.9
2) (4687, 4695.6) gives 16.1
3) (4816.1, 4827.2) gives 18.9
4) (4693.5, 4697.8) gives 16.6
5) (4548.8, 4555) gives 15.6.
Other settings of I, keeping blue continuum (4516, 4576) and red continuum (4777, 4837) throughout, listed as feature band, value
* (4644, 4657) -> 0.01 mag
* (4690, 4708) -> 0.08 mag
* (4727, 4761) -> 0.04 mag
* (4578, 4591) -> 0.03 mag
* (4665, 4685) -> 0.09 mag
